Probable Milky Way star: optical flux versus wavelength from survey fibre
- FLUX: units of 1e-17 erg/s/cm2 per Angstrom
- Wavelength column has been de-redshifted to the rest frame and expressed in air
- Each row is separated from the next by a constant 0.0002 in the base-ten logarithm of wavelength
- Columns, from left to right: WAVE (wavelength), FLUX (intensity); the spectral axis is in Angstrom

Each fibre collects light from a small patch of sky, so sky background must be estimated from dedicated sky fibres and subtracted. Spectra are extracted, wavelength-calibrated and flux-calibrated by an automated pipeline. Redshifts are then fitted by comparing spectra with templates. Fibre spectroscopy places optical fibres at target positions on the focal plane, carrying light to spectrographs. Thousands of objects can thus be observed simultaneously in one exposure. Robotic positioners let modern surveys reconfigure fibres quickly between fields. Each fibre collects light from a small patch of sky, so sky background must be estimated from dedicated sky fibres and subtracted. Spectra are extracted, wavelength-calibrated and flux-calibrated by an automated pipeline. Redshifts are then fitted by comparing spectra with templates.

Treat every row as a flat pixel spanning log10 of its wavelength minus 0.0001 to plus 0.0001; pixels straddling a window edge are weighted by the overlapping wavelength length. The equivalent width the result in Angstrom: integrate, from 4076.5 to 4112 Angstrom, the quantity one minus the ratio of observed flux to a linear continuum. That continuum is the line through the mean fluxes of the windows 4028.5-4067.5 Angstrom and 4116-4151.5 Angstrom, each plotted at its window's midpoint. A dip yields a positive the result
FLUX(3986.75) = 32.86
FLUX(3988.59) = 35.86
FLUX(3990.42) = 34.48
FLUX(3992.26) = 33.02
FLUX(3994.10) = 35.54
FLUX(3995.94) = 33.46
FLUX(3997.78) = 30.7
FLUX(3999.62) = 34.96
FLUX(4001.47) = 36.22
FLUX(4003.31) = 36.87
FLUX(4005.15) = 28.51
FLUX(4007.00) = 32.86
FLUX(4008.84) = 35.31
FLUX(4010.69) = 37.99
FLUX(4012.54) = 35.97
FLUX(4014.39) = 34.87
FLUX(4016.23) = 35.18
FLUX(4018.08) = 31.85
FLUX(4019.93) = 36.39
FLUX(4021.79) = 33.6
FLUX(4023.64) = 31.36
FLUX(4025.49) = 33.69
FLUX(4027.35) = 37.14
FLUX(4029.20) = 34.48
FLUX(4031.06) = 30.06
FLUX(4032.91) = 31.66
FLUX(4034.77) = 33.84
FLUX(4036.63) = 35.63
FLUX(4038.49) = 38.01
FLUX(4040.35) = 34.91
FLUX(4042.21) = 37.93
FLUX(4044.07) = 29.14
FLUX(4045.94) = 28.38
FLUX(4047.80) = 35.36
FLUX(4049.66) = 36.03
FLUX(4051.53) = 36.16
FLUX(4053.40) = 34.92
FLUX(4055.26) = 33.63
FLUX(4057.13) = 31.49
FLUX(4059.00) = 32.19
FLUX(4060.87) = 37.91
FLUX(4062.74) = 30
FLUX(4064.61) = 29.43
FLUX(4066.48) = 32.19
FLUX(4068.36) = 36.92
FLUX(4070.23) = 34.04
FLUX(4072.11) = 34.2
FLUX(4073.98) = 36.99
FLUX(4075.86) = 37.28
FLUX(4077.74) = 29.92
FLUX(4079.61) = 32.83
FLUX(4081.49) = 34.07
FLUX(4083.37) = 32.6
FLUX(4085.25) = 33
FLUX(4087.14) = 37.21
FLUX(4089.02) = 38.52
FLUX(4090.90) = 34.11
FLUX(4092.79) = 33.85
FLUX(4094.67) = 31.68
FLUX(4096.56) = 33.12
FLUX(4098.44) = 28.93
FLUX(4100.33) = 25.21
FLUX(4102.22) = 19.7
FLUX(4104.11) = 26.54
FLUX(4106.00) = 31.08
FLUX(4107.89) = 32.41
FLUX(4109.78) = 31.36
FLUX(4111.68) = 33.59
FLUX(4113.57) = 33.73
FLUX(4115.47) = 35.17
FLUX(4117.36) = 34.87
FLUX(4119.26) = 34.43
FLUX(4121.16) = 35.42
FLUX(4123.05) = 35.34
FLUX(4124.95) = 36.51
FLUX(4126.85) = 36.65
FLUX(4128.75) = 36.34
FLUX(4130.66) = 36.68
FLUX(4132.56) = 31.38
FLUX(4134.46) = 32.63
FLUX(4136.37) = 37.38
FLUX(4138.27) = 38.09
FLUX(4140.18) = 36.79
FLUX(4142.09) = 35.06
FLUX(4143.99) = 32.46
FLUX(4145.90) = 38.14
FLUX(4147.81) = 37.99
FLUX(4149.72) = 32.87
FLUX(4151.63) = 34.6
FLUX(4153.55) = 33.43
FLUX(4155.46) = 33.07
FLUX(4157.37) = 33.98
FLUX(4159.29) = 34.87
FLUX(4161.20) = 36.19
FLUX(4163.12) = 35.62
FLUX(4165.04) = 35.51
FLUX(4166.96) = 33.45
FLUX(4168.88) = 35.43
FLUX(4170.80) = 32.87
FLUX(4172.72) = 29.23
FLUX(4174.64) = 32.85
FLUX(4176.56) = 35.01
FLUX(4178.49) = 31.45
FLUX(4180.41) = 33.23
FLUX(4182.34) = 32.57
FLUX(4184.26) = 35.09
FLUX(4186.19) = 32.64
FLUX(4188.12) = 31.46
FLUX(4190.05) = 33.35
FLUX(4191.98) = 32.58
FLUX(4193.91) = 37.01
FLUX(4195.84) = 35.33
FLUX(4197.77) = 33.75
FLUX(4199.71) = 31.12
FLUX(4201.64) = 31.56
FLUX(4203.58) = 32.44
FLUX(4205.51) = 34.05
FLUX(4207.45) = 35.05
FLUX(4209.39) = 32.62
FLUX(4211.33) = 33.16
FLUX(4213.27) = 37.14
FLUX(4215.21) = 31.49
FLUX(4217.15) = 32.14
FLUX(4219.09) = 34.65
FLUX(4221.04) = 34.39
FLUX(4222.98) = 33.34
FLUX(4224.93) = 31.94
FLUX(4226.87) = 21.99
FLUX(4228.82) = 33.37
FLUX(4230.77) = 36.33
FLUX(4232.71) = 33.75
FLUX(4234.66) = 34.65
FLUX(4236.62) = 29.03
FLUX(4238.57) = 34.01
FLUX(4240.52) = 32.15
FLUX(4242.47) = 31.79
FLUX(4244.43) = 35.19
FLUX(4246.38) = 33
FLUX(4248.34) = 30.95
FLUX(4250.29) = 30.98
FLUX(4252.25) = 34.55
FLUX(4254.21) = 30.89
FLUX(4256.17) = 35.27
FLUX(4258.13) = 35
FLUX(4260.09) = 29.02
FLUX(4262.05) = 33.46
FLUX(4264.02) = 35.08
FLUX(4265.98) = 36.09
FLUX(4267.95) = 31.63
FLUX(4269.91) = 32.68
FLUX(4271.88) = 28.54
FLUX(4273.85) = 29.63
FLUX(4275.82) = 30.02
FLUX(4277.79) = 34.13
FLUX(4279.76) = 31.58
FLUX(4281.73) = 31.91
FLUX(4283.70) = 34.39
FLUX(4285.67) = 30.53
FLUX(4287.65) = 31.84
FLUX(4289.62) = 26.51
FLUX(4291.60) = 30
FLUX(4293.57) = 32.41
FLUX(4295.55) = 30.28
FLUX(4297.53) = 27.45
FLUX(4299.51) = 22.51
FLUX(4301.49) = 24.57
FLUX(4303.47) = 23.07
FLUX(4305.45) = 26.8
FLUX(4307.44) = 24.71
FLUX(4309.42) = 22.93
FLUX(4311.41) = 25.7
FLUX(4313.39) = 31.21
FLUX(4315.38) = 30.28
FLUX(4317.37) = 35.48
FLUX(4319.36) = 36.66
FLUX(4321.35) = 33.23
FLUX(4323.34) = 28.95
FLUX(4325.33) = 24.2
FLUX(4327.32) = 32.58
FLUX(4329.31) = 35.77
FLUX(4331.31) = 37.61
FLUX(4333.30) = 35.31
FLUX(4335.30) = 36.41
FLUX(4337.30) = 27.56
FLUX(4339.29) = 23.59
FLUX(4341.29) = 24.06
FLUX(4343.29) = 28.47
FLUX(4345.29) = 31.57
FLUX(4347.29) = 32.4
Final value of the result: 3.06 Angstrom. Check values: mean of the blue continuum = 33.5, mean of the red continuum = 35.5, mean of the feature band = 31.6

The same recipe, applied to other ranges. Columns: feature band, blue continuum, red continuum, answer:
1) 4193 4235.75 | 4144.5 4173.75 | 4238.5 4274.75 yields 0.2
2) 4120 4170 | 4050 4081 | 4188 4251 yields -2.8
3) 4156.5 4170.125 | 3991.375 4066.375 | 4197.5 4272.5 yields -0.7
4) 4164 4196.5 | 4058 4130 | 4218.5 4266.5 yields -0.5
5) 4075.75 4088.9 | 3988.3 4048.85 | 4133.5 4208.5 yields 0.1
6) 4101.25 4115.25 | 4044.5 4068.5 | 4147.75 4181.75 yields 1.5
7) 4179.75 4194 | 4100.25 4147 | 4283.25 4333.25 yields -0.4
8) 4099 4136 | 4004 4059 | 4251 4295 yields 0.7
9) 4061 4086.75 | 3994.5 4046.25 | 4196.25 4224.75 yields 0.2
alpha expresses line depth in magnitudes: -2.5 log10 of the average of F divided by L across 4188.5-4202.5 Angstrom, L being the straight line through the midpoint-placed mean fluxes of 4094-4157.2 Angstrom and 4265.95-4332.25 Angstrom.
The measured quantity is -0.05 mag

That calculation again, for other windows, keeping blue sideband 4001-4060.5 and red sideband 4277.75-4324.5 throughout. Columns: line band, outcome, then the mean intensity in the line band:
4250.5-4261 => -0.09 mag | 32.8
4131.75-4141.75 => -0.10 mag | 35.3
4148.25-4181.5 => -0.07 mag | 33.8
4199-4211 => -0.06 mag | 32.9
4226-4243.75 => -0.05 mag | 32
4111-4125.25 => -0.07 mag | 34.8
